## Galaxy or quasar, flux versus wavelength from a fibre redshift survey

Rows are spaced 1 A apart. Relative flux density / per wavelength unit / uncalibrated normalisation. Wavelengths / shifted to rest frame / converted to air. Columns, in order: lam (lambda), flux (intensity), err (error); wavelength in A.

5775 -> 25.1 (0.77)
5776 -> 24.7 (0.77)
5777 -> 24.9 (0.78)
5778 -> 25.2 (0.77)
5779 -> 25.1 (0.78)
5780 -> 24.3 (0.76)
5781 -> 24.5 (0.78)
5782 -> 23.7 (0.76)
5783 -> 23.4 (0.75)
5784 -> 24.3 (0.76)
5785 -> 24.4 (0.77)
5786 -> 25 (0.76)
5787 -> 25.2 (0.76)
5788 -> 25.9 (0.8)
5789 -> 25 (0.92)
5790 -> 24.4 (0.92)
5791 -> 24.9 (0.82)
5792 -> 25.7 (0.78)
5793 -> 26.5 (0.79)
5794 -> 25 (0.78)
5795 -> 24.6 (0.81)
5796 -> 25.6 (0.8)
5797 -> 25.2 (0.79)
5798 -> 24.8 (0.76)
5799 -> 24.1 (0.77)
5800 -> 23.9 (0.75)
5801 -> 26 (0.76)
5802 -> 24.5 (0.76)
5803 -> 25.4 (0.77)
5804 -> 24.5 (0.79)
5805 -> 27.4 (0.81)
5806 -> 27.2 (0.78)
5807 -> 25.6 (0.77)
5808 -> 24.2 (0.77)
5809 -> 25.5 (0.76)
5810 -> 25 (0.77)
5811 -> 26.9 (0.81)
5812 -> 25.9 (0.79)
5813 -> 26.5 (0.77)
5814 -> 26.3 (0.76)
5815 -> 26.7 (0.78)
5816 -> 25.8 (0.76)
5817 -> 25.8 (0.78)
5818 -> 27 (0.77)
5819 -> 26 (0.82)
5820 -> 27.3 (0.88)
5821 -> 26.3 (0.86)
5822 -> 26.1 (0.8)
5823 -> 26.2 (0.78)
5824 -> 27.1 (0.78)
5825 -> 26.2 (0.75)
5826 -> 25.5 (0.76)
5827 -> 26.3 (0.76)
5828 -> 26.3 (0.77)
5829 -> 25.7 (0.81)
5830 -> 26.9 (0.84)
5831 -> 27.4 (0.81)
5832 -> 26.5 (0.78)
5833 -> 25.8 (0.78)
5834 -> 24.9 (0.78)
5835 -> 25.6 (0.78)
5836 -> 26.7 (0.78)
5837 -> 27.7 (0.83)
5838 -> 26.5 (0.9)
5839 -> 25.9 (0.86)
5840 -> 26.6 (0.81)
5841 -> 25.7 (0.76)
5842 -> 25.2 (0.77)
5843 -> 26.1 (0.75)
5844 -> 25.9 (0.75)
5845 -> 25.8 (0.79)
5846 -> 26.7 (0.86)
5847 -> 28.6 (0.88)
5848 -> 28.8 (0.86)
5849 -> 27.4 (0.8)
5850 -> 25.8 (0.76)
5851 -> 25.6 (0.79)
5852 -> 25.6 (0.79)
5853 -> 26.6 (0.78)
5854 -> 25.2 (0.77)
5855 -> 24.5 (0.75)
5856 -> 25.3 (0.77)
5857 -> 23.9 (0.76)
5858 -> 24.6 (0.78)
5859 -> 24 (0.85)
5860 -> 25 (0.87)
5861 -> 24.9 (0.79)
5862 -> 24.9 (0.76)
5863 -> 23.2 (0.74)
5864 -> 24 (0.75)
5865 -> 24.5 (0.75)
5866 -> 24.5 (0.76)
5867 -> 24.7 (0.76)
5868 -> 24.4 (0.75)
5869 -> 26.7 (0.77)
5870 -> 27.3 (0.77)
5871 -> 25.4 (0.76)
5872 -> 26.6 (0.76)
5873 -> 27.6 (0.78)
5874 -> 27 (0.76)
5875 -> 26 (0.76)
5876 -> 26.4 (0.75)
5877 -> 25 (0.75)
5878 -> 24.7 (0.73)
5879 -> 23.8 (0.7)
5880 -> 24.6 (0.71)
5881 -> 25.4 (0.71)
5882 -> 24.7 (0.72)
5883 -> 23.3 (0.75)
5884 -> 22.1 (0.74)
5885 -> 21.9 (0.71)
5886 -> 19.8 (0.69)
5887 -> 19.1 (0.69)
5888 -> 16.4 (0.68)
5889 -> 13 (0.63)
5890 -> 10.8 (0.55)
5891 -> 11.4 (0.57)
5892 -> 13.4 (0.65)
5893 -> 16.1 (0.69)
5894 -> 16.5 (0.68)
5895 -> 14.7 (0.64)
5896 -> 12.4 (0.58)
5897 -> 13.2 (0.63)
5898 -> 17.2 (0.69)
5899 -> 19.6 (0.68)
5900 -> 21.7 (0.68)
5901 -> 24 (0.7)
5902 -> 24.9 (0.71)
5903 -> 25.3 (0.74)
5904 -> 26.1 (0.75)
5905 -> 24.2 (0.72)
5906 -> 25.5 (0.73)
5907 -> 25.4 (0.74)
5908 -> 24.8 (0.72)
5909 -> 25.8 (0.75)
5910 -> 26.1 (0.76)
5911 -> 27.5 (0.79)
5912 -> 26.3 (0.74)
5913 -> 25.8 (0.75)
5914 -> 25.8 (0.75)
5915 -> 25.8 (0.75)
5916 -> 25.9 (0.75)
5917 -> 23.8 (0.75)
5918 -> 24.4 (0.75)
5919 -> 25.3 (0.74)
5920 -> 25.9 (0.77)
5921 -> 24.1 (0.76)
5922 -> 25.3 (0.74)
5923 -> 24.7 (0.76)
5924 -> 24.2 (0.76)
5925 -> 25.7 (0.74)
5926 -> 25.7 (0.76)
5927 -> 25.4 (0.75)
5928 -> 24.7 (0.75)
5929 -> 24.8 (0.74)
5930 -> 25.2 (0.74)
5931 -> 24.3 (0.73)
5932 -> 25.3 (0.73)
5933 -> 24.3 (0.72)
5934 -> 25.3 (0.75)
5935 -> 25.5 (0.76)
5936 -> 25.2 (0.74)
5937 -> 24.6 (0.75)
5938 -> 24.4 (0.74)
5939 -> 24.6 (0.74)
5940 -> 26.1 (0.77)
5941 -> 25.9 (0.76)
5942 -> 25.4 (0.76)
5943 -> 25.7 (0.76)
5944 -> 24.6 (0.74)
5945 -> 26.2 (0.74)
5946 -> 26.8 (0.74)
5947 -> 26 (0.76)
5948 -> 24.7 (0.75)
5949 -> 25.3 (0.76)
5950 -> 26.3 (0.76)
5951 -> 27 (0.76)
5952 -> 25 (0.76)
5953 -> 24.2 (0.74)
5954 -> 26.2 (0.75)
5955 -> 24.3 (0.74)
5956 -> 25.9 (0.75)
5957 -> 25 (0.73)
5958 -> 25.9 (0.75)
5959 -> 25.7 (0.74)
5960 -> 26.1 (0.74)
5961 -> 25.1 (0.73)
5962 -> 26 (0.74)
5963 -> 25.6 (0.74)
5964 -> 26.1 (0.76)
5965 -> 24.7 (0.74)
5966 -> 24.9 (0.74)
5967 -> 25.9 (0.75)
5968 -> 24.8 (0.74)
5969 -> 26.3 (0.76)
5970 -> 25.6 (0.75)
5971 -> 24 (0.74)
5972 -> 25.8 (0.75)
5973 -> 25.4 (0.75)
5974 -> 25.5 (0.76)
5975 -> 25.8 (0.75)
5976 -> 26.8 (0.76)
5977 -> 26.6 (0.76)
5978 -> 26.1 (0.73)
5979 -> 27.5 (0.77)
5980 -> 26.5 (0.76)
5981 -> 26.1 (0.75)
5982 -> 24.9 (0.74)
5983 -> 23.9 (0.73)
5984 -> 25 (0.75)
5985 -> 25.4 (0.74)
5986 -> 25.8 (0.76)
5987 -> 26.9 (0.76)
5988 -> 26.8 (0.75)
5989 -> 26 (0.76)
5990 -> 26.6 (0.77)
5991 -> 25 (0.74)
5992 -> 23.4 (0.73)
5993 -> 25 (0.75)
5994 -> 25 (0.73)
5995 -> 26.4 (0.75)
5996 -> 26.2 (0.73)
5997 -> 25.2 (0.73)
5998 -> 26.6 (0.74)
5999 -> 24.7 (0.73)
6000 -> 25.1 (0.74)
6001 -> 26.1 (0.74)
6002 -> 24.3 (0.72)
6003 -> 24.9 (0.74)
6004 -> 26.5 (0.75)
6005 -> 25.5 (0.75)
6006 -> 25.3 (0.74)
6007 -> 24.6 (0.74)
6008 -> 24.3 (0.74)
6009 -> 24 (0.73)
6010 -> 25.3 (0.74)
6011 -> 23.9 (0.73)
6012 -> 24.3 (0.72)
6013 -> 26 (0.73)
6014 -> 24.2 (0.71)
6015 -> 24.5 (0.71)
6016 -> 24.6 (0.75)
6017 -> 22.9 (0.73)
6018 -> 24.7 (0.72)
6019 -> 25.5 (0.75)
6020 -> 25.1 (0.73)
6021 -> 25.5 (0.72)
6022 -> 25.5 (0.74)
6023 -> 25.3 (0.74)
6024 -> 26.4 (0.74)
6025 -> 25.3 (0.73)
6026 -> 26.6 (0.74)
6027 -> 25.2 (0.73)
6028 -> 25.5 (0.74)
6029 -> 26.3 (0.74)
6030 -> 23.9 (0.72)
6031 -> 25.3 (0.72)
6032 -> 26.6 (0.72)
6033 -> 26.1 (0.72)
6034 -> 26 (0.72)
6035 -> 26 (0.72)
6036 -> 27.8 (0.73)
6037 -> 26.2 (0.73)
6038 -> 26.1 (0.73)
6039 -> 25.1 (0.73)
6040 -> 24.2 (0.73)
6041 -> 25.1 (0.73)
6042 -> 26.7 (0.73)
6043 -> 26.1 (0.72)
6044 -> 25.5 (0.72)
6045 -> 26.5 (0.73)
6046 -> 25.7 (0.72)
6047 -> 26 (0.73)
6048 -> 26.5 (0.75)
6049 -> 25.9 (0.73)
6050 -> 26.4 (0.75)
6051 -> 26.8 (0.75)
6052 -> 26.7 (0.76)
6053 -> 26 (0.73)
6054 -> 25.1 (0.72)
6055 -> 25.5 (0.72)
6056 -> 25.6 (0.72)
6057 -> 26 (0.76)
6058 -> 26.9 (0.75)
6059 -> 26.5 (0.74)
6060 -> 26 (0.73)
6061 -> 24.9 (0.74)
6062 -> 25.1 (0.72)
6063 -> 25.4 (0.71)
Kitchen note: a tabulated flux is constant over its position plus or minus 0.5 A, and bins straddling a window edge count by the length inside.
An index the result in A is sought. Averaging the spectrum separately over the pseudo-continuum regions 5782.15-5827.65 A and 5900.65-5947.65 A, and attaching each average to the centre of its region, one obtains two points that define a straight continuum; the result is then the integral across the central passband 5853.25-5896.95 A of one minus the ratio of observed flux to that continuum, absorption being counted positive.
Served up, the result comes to 5.4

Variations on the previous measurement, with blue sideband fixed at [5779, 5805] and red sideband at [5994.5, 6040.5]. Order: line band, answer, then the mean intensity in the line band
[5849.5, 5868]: 0.2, 24.8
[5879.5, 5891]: 2.5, 19.7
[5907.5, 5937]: -0.1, 25.3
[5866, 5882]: -0.4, 25.6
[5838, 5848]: -0.6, 26.4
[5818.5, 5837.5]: -1.1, 26.3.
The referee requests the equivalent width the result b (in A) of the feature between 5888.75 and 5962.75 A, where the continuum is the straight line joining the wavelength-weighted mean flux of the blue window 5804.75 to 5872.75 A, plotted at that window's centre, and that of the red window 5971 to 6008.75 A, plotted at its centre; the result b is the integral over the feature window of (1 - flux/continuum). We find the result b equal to 5.8 A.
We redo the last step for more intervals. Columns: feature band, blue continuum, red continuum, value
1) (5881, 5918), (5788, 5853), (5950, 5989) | 6.6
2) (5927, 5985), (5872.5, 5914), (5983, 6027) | -4.3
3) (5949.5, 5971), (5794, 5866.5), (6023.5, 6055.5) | 0.3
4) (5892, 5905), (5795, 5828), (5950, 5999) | 3.3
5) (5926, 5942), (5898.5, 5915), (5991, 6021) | -0.1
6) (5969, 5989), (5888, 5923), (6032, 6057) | -1.6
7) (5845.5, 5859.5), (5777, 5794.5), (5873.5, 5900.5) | -2.9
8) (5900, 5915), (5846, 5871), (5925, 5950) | 0.0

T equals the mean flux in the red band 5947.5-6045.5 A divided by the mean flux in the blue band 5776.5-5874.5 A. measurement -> 0.99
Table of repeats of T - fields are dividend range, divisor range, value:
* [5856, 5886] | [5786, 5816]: 0.97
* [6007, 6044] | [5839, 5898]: 1.09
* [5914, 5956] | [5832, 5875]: 0.98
